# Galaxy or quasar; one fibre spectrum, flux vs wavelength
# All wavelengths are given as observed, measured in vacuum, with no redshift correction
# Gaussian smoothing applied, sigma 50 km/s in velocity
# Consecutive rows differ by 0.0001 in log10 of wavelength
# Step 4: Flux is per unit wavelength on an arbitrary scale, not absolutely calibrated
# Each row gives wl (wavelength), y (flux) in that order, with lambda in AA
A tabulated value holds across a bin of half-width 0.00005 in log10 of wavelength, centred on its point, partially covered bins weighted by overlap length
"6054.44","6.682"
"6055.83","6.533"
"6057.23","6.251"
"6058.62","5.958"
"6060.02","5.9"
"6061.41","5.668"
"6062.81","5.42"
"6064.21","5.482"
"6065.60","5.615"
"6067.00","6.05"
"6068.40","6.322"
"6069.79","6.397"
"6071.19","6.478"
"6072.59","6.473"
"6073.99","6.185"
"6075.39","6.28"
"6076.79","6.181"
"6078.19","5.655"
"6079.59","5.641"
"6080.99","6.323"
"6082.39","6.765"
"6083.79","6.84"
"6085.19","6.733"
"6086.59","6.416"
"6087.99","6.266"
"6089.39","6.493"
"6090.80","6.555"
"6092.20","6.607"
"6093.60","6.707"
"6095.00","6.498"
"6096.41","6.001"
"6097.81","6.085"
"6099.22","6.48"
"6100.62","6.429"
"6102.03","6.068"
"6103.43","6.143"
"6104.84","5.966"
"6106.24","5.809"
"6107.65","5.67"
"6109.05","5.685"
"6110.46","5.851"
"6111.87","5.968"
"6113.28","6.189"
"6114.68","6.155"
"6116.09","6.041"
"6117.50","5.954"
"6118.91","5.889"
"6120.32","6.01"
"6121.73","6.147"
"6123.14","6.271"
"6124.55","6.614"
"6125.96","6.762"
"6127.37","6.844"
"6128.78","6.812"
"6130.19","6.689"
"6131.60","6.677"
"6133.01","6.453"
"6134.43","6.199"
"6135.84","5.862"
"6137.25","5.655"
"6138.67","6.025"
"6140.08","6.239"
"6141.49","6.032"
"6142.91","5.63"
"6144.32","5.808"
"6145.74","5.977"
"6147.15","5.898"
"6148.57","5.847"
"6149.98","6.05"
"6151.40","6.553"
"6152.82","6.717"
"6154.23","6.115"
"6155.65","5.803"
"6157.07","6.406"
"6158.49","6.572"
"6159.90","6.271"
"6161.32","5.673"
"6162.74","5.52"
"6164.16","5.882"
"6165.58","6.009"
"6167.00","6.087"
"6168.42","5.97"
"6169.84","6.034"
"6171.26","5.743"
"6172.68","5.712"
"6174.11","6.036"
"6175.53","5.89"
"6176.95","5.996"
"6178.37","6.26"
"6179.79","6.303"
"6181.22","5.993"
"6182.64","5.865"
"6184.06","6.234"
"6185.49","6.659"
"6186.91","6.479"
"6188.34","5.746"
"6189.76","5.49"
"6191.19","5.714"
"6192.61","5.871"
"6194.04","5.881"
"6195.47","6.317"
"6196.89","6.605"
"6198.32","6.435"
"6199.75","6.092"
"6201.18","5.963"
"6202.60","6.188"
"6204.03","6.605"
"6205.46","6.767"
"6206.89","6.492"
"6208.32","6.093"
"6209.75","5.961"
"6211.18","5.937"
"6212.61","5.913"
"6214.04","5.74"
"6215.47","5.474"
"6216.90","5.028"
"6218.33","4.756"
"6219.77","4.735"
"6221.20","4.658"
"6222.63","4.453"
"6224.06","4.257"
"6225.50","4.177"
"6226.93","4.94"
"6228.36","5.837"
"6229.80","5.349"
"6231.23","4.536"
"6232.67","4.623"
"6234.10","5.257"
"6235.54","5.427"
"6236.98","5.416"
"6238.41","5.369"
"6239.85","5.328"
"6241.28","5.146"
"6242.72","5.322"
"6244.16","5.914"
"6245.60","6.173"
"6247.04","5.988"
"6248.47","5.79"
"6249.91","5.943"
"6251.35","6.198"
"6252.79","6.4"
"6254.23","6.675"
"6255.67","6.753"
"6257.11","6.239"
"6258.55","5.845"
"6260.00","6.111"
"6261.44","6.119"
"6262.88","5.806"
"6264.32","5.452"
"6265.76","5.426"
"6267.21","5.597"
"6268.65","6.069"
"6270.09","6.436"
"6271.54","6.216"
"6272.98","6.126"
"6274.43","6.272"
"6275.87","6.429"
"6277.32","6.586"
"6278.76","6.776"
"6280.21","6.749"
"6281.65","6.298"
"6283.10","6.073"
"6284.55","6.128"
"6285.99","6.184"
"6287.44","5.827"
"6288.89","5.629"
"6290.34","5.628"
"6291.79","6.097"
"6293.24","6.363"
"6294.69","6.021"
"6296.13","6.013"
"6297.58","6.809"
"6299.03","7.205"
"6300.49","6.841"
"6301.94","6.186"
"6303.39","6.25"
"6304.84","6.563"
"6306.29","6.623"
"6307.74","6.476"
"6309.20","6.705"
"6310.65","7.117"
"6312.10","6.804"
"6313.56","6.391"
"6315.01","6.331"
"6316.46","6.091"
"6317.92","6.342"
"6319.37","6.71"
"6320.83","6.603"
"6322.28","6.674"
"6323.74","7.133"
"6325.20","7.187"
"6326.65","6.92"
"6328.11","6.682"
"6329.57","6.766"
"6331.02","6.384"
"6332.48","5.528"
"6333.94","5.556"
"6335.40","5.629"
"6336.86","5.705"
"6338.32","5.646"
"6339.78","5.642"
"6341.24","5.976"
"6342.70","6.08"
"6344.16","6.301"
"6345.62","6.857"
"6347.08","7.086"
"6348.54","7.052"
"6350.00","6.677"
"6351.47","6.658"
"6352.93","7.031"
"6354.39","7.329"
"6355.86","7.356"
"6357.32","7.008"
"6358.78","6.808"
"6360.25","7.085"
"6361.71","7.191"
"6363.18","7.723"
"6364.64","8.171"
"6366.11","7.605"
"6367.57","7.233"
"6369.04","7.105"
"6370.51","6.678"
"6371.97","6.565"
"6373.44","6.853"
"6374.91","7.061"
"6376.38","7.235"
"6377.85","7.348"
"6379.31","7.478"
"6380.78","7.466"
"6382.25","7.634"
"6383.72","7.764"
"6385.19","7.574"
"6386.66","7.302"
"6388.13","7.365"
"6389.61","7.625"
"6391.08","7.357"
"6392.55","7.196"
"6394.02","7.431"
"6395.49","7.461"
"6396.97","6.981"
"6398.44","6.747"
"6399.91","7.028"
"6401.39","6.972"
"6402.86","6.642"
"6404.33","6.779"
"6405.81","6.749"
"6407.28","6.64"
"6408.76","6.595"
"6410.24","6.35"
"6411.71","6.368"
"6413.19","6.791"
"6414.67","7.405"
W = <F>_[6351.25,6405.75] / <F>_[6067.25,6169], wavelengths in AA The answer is 1.16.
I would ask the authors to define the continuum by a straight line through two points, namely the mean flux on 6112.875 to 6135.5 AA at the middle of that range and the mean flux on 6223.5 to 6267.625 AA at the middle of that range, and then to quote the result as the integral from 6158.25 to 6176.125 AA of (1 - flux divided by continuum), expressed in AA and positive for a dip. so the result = 0.43 AA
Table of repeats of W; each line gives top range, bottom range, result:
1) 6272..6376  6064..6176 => 1.07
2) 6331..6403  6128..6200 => 1.14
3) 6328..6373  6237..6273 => 1.13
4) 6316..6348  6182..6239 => 1.13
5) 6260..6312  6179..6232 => 1.10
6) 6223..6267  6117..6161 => 0.90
